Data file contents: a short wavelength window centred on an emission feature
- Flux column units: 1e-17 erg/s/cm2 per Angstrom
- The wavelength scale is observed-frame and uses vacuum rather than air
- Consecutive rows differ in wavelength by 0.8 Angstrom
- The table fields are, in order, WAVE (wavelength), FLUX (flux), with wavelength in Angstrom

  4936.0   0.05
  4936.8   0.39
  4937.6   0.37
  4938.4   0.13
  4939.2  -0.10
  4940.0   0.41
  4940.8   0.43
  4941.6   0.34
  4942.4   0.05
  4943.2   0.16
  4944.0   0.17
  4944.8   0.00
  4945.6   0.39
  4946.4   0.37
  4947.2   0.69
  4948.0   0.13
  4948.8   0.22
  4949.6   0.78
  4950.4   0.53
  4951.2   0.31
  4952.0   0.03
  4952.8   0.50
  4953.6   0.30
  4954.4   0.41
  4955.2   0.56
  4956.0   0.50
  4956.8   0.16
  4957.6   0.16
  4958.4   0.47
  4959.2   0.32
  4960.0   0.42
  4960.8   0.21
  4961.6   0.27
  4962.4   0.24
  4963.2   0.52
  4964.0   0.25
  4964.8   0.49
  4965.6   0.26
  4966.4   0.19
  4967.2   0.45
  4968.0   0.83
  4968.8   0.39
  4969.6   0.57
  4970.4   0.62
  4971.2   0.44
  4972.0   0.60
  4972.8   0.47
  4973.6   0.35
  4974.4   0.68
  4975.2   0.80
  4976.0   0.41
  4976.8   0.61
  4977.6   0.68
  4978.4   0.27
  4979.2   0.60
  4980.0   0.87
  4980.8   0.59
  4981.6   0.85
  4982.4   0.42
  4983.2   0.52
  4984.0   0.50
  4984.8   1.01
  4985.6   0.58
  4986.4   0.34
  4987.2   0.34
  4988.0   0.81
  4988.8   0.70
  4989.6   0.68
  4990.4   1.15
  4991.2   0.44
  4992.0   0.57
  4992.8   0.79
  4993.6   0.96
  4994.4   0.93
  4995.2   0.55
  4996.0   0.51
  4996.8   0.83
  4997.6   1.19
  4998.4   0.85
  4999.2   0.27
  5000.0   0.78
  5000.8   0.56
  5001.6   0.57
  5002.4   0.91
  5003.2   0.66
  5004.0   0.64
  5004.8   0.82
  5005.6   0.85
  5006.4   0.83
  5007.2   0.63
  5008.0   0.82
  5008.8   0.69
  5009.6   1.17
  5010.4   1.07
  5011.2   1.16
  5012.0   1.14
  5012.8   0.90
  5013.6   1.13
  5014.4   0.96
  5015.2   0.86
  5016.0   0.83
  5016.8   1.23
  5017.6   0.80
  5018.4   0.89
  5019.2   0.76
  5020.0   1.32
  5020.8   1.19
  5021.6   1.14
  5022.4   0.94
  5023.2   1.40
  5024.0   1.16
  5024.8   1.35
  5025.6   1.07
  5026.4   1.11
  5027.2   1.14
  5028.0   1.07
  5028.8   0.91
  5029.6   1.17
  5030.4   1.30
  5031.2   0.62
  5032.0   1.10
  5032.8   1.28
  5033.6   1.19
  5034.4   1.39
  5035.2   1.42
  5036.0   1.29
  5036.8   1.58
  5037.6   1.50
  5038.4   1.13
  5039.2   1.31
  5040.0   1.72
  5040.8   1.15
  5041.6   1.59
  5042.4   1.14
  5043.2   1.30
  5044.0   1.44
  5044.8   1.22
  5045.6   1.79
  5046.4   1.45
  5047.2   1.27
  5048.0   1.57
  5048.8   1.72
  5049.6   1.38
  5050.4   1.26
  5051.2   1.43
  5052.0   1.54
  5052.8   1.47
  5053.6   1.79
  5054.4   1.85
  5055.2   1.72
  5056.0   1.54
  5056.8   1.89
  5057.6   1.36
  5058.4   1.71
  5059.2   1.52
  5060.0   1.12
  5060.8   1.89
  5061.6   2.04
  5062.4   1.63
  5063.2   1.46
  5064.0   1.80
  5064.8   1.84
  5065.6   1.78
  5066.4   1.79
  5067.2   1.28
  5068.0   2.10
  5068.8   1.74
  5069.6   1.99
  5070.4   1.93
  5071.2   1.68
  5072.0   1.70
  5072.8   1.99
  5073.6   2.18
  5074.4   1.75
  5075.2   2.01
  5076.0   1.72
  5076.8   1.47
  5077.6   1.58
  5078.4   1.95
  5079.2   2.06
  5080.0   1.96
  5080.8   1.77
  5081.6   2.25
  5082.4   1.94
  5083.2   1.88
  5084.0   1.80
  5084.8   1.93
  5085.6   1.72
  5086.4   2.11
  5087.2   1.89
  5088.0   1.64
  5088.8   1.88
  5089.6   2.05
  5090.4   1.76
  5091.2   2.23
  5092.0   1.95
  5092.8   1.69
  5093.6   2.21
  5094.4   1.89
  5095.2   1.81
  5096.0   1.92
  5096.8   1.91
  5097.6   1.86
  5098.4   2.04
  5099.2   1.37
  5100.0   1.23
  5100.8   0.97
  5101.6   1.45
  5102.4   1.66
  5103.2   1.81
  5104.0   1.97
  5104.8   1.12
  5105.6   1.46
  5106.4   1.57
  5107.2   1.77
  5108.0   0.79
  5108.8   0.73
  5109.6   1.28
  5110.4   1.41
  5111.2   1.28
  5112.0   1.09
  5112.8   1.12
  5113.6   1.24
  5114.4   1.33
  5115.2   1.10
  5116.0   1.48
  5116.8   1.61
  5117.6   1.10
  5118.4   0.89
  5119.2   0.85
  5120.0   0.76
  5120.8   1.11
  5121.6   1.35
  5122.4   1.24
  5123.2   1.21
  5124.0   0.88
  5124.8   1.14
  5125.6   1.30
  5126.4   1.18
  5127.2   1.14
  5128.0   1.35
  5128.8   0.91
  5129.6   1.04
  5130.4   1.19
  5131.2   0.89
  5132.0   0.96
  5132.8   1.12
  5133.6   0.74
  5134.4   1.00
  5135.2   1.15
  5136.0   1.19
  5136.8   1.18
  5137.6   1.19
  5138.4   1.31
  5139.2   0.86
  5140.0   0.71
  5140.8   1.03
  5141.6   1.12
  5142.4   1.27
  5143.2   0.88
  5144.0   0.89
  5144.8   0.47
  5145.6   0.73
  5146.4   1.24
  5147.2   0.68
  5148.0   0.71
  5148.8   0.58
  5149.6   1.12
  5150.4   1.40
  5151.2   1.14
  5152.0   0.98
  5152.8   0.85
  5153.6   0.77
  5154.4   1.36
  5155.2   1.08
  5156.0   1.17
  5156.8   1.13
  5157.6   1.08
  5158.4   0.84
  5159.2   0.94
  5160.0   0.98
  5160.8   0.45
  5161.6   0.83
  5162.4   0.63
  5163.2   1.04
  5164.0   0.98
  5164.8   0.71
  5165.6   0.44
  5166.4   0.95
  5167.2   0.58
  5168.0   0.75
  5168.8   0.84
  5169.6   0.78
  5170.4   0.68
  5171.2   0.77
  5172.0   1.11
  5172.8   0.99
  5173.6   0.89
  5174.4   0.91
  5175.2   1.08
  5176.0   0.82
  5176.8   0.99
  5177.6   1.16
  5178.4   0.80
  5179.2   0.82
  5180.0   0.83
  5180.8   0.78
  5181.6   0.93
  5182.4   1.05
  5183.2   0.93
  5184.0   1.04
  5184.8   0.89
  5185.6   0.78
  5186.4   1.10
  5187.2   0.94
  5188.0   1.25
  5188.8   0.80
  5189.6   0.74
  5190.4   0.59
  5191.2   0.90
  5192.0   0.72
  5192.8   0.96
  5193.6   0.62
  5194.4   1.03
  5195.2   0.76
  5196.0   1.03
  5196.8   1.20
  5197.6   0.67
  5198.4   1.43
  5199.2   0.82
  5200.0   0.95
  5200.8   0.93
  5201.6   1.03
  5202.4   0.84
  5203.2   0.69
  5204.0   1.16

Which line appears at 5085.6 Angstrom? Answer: C IV 1549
